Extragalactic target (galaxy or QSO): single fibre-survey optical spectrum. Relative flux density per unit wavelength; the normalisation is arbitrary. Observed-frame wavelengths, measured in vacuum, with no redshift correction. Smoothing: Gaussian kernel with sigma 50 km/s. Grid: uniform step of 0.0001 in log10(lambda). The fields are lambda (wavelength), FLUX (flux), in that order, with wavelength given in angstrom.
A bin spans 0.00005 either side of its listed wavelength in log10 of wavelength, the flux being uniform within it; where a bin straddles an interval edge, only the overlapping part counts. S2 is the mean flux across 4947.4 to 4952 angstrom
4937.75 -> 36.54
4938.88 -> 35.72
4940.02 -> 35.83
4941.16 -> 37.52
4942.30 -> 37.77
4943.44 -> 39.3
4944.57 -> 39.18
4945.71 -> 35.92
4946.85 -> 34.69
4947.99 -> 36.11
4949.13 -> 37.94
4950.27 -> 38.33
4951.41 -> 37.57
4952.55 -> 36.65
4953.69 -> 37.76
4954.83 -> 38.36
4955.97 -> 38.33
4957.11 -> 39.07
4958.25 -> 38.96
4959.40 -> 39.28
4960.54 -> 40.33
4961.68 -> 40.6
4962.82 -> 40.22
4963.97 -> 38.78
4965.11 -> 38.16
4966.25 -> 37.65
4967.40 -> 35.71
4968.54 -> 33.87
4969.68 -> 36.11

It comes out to 37.5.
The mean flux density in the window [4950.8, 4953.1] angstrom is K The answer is 37.1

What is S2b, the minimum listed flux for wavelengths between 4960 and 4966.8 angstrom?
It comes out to 37.65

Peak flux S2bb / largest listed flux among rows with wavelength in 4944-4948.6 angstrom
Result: 39.18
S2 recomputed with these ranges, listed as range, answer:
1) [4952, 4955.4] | 37.6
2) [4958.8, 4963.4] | 40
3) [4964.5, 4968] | 37.2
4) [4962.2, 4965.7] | 39.1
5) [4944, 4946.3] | 37.6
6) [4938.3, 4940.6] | 35.8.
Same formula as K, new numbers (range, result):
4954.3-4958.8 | 38.7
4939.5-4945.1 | 37.9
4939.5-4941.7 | 36.6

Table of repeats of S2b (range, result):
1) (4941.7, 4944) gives 37.77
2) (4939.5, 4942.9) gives 35.83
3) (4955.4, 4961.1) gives 38.33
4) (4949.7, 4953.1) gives 36.65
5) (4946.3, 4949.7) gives 34.69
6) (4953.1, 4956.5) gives 37.76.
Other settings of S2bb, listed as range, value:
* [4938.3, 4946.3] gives 39.3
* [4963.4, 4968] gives 38.78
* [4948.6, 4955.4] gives 38.36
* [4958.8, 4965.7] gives 40.6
